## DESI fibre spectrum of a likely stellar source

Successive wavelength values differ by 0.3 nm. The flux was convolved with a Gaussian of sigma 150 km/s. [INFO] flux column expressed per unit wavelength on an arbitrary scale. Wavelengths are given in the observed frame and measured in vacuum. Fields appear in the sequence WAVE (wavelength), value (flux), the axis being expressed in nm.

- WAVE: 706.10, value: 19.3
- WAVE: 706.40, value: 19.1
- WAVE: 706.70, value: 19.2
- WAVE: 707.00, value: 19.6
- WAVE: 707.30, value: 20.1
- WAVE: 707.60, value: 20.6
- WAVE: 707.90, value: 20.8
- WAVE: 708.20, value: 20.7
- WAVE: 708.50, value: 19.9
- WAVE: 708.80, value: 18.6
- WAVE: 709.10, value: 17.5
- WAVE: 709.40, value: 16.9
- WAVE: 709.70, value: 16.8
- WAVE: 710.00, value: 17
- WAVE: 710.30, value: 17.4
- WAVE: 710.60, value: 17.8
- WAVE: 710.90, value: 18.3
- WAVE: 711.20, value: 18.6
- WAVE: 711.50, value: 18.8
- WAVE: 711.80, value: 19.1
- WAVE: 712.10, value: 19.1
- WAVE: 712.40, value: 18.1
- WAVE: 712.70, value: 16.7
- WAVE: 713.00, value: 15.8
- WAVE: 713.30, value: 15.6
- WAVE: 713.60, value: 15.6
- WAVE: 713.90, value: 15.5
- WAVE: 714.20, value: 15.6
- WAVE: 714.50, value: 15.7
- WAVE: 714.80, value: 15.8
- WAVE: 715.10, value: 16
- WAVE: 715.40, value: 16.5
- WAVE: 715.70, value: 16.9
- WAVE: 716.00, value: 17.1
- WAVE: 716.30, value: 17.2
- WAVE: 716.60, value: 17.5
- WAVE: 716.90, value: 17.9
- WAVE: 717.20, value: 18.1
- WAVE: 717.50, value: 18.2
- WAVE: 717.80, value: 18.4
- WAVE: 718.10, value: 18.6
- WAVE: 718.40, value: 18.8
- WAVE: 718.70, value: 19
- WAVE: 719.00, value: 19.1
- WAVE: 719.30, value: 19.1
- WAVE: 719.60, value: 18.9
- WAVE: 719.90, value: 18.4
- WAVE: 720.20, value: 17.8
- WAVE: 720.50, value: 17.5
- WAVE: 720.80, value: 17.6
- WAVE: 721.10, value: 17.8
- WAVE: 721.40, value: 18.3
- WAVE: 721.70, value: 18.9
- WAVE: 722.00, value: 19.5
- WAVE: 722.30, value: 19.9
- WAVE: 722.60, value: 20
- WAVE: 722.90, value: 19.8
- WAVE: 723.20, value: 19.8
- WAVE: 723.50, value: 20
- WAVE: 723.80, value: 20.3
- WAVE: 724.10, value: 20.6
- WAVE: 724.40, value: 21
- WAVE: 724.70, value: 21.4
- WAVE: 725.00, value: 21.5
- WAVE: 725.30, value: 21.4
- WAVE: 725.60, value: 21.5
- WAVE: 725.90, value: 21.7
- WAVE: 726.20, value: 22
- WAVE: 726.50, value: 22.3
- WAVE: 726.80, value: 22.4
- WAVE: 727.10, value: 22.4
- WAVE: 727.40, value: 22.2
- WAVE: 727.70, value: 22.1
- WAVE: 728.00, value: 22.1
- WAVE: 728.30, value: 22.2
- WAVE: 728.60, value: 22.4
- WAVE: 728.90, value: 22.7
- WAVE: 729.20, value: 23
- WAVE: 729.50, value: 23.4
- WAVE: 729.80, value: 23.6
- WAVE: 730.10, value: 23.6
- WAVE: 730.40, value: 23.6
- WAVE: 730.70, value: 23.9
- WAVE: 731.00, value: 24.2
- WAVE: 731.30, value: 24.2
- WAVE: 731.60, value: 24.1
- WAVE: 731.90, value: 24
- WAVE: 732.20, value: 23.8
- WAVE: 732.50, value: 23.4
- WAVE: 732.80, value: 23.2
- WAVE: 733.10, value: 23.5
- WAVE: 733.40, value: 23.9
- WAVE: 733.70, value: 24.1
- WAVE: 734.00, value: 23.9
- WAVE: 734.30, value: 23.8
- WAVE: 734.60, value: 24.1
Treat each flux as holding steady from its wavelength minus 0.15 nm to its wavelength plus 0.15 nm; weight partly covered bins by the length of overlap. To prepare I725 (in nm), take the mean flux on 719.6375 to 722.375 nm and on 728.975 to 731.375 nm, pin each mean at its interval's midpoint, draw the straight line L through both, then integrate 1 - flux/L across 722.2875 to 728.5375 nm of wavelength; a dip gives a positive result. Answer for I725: -0.122 nm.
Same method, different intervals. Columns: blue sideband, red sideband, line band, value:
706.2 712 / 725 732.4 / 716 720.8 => 0.57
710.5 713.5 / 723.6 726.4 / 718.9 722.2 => 0.26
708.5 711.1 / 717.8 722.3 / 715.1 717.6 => 0.13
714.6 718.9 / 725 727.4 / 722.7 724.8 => 0.04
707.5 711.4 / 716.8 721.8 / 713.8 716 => 0.28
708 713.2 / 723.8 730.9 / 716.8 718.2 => 0.11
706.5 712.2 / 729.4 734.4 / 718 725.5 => 0.74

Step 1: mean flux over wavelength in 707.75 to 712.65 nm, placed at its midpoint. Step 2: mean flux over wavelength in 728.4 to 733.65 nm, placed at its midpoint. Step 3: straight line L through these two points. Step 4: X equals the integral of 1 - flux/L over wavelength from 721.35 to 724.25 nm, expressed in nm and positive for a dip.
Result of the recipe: 0.24 nm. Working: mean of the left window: 18.4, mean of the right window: 23.6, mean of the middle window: 19.8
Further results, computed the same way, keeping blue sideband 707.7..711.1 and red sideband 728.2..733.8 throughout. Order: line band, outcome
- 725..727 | 0.042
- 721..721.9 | 0.119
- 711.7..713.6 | 0.191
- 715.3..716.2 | 0.136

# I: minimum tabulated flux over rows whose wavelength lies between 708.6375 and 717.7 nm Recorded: 15.5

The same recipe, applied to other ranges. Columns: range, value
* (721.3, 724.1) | 18.3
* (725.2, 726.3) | 21.4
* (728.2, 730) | 22.2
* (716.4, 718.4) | 17.5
